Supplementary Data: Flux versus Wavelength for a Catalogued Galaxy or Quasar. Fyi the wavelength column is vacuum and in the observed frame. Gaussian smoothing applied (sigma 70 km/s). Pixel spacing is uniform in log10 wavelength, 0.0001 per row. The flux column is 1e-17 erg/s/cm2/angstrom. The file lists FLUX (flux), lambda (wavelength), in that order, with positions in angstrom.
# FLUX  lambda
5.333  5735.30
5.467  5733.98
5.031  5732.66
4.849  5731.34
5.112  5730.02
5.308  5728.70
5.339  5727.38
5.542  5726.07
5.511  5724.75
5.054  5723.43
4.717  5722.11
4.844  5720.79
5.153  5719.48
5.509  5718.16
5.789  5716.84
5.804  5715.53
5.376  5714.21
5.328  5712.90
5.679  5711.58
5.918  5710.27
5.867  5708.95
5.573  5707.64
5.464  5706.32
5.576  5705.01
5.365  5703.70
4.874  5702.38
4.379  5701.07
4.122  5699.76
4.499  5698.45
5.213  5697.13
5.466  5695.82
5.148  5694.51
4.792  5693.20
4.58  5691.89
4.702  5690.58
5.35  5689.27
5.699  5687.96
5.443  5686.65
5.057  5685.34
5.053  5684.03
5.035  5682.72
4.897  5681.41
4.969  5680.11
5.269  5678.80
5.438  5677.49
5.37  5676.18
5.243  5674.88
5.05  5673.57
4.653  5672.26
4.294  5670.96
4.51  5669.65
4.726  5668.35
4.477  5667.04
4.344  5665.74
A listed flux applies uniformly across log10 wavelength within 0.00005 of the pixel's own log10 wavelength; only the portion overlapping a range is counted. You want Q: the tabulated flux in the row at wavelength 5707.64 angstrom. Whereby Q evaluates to 5.573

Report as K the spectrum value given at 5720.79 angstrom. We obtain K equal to 4.844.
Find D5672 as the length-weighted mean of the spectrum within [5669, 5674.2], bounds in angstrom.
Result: 4.63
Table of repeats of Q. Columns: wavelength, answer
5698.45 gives 4.499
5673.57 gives 5.05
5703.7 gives 5.365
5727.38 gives 5.339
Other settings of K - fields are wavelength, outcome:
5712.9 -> 5.328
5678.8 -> 5.269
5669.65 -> 4.51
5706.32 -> 5.464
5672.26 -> 4.653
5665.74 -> 4.344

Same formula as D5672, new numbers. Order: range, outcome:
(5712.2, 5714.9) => 5.35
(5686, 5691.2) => 5.3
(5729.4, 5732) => 4.98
